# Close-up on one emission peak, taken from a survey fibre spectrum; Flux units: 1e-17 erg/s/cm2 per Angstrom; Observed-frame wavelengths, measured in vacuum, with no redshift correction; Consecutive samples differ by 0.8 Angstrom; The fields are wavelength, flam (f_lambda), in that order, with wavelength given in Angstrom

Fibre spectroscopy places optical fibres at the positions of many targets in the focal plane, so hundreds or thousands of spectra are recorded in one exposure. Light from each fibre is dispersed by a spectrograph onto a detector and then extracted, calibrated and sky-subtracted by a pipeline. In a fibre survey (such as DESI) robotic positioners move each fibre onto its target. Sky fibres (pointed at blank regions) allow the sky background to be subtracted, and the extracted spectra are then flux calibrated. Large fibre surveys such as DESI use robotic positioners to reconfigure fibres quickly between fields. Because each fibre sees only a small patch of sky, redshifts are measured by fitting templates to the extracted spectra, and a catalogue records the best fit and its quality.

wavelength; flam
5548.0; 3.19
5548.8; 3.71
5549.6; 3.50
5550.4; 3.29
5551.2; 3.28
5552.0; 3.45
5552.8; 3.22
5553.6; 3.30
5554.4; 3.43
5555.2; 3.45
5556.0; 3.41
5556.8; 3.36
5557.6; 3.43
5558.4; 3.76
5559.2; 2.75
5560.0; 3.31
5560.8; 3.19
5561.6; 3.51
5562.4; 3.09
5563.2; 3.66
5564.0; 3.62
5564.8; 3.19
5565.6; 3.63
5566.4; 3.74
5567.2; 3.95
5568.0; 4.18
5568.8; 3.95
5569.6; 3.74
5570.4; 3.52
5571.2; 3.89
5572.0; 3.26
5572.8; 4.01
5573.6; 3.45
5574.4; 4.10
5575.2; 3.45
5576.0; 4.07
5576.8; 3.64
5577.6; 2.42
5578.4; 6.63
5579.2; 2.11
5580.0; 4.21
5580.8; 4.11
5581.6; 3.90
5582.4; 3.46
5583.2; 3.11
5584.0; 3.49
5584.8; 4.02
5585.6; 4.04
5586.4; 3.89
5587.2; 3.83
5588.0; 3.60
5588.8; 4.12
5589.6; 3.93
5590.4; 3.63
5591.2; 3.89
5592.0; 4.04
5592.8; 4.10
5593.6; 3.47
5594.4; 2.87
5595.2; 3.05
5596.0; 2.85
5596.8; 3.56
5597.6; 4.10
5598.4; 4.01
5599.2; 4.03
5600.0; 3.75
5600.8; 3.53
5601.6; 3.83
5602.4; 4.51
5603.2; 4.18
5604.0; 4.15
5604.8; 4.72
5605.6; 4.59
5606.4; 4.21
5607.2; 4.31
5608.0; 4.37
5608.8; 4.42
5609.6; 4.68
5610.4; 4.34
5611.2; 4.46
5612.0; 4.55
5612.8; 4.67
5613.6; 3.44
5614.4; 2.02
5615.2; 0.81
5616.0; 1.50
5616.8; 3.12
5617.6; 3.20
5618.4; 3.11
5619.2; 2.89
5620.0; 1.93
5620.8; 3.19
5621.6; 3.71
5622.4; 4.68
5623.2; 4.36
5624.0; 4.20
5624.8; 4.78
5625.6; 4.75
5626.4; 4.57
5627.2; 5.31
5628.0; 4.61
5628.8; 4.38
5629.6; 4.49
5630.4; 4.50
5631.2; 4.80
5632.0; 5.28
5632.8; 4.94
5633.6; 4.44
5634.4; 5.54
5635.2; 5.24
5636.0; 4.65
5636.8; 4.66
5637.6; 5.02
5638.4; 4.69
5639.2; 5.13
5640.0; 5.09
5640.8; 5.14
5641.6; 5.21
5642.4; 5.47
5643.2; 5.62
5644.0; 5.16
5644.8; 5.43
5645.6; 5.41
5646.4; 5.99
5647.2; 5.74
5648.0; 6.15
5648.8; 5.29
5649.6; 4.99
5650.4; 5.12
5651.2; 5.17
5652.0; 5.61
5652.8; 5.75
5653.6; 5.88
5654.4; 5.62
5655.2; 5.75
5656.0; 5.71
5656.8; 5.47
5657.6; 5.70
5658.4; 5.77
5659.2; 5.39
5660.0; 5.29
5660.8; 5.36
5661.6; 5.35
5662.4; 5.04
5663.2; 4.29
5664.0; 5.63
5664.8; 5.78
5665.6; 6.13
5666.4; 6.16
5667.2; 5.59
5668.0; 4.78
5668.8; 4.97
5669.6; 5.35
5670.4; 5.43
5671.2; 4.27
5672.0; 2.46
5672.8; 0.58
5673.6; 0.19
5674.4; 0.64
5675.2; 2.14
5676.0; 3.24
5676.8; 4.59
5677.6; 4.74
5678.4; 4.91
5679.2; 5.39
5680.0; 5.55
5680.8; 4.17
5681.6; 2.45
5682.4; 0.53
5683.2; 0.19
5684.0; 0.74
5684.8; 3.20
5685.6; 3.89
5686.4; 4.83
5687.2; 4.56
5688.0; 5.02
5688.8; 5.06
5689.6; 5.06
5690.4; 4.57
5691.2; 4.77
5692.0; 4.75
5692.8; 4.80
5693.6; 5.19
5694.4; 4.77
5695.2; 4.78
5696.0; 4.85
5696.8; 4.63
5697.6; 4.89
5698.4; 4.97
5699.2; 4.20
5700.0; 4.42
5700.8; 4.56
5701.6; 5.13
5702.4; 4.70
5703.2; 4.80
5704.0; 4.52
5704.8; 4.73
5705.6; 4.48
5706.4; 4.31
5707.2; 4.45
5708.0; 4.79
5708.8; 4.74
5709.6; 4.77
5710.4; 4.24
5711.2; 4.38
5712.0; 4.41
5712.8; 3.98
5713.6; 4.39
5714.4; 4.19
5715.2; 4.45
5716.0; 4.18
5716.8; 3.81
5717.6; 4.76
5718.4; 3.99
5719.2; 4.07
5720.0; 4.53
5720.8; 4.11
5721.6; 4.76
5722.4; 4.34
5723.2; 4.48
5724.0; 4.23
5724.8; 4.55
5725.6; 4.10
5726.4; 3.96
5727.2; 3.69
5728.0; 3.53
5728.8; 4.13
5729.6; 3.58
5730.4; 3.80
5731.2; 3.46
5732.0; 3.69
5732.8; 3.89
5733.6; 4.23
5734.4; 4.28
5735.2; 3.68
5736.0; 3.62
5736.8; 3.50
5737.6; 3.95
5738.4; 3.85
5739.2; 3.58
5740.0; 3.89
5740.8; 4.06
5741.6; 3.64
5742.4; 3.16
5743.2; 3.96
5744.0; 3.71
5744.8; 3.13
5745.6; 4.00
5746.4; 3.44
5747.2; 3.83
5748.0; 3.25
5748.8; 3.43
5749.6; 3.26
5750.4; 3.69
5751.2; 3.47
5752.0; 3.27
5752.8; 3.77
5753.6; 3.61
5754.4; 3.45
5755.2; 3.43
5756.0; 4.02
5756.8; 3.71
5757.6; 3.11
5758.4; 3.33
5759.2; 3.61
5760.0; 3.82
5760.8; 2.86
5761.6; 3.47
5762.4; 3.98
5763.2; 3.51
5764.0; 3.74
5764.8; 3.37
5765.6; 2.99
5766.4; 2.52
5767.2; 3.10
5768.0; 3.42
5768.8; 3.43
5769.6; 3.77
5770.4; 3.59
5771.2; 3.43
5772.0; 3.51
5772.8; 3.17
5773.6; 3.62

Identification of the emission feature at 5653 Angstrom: C IV 1549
